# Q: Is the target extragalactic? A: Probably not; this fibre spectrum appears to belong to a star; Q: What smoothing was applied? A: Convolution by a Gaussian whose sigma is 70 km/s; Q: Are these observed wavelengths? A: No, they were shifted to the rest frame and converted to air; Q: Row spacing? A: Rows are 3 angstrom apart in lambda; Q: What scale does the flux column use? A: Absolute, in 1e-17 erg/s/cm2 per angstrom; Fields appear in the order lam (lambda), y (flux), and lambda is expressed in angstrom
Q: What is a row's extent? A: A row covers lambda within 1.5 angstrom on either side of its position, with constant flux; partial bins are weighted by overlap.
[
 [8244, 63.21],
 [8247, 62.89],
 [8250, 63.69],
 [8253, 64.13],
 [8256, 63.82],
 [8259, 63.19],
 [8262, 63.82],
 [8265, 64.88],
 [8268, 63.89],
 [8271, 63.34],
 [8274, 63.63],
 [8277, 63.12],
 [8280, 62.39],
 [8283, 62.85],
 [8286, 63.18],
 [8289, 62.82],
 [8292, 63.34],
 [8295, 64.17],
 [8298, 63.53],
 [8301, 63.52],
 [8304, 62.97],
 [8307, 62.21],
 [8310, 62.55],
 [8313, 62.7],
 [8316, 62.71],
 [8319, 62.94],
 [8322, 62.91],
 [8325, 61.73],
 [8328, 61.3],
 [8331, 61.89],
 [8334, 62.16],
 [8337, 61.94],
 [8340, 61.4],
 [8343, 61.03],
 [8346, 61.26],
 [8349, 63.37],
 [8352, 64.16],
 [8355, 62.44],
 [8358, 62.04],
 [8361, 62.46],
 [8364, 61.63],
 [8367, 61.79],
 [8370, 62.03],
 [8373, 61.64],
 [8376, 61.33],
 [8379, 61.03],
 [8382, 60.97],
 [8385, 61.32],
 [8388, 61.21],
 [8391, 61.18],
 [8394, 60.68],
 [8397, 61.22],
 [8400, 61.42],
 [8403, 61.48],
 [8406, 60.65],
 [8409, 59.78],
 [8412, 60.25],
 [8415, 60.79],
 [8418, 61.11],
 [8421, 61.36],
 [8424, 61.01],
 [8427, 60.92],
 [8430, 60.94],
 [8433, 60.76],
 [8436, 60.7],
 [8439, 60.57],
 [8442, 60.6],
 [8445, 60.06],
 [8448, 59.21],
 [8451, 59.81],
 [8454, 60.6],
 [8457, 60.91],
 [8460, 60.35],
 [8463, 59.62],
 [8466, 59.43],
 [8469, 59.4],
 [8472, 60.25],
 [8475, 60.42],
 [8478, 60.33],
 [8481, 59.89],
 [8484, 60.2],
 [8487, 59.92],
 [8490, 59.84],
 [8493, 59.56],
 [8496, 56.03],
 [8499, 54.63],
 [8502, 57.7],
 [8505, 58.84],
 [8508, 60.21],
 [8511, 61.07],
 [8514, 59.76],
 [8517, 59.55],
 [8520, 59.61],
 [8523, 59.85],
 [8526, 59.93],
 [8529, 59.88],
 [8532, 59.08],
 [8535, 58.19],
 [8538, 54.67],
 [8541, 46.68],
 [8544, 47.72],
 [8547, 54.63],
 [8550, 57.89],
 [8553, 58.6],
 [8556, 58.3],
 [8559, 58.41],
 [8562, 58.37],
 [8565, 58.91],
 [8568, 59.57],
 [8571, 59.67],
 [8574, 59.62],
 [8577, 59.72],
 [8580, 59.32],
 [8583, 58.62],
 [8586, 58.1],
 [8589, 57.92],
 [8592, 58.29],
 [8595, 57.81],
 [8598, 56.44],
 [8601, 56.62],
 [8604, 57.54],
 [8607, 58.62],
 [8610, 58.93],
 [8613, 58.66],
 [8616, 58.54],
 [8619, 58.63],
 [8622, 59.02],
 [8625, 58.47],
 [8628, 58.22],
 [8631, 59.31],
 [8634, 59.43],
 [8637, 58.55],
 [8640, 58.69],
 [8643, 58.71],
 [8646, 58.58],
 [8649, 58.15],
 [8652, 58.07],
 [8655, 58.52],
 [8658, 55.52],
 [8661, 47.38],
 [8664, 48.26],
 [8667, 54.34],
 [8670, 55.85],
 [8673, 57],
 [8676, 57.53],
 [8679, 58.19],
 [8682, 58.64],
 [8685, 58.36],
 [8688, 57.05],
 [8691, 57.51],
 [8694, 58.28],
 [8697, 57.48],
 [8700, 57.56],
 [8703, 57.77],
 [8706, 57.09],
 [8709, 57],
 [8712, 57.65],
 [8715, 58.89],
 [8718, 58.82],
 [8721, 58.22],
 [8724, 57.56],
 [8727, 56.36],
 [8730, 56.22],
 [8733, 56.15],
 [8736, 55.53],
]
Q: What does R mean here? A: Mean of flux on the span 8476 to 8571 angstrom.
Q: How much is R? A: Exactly 58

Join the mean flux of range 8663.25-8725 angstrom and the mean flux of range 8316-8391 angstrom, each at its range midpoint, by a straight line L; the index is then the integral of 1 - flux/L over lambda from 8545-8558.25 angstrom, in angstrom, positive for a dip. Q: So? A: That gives 0.5 angstrom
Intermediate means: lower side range 61.9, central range 57.1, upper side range 57.2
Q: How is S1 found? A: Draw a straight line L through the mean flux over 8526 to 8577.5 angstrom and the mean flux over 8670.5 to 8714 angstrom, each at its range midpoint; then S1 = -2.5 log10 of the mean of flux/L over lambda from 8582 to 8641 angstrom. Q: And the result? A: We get -0.019 mag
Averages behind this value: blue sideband 57.1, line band 58.3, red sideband 57.6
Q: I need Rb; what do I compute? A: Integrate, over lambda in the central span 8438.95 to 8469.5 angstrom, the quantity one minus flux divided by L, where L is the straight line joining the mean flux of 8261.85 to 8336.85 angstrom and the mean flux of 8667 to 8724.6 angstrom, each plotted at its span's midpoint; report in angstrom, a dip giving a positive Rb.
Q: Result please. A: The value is 0.4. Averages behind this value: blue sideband 62.9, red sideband 57.6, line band 60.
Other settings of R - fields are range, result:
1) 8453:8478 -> 60.1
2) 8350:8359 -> 63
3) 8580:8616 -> 58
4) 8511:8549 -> 56.8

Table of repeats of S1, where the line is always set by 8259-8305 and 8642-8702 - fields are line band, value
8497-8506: 0.05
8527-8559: 0.06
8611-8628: -0.02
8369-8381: 0.01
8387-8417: 0.01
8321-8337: 0.01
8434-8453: 0.01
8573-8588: -0.02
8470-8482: 0.00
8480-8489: 0.00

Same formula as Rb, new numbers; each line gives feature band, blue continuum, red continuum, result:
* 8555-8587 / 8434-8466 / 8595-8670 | -0.42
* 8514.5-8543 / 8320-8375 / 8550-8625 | 0.95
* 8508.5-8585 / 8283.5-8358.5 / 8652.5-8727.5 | 1.35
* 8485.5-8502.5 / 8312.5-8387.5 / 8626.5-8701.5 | 0.50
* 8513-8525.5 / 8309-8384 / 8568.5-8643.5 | 0.00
